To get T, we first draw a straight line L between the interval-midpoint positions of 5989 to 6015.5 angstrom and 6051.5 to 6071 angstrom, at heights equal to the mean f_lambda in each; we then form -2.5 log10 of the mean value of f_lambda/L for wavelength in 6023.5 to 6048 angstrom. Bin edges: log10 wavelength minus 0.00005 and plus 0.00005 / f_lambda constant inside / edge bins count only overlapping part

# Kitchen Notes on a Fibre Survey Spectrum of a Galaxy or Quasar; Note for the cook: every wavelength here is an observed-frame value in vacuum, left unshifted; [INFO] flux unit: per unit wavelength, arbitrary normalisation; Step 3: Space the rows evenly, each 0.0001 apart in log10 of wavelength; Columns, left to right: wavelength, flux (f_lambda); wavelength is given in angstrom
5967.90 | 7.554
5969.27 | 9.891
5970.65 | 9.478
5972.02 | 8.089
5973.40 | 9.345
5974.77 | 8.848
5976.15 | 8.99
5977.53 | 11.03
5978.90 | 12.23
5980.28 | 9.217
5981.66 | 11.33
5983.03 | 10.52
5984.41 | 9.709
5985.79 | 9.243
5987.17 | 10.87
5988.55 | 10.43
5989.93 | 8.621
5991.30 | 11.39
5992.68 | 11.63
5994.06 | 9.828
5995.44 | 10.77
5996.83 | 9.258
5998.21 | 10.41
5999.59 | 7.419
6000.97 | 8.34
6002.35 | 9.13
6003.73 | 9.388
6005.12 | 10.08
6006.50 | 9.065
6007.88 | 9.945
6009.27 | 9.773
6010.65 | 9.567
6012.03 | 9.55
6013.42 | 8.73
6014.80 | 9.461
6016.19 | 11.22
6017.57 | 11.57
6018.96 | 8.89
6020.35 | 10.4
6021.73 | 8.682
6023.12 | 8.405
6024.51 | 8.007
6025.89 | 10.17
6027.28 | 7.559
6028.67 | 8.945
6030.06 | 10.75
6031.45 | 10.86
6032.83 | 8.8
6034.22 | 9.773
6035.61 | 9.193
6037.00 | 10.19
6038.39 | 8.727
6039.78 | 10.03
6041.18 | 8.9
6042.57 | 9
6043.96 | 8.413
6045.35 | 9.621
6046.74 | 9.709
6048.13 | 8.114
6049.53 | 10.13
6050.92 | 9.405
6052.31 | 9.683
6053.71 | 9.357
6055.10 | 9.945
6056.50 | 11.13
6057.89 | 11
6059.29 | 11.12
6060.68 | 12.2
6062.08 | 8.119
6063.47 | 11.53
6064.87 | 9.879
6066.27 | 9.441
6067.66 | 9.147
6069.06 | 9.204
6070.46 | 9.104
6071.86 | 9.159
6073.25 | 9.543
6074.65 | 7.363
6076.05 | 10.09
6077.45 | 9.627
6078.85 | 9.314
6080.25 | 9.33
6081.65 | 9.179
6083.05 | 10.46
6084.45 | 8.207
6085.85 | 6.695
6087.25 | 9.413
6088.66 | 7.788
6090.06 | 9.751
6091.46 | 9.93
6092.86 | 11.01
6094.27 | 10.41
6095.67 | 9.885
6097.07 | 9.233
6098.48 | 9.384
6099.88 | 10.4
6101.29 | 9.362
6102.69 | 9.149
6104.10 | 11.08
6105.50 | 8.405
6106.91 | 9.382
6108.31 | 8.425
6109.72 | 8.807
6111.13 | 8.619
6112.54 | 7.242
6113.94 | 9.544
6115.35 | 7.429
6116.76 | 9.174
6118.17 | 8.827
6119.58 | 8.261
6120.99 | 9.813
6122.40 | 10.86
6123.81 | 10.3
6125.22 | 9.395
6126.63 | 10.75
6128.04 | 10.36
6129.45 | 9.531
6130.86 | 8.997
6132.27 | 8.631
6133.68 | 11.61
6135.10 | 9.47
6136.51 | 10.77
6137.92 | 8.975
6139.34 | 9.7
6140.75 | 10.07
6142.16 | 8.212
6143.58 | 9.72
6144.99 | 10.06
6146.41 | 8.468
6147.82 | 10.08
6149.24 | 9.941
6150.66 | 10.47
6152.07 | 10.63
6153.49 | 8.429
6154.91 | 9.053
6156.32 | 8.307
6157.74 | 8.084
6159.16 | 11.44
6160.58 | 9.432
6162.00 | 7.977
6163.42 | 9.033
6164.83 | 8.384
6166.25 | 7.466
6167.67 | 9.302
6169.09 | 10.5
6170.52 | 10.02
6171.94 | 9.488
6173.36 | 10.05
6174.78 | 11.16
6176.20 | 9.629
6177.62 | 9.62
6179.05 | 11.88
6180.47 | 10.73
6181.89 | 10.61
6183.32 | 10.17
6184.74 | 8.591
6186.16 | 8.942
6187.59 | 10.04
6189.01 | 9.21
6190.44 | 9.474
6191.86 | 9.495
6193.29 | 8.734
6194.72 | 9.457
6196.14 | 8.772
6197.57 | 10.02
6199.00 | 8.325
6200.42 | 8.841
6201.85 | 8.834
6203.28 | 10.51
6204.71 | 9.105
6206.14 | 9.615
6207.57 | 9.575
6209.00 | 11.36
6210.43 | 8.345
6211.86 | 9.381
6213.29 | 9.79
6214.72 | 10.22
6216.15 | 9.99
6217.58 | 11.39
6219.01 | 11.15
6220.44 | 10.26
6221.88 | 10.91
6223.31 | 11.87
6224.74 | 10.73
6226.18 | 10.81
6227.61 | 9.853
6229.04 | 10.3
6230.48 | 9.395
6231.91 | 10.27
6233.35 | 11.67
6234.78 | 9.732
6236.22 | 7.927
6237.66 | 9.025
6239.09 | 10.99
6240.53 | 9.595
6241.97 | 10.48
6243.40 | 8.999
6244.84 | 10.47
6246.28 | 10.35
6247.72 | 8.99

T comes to 0.06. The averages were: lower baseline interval 9.61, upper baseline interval 10.1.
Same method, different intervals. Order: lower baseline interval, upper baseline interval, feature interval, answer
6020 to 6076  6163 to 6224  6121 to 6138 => -0.04 mag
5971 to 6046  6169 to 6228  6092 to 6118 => 0.06 mag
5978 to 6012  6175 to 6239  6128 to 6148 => 0.03 mag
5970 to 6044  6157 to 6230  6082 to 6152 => 0.03 mag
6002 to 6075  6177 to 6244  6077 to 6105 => 0.02 mag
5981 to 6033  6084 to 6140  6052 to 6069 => -0.07 mag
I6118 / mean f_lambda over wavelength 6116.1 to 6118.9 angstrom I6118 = 8.98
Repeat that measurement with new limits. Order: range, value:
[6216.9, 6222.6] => 10.9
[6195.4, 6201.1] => 9.01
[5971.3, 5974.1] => 8.75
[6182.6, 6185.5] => 9.38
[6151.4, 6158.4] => 8.9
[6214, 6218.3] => 10.5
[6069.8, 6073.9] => 9.28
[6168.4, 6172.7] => 9.98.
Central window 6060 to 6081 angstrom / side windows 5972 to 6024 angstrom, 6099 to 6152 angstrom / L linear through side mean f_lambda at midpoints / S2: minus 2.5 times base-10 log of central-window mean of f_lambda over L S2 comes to 0.009 mag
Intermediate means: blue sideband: 9.79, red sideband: 9.48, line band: 9.53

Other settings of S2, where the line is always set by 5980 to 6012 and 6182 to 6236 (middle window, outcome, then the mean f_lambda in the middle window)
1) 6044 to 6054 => 0.053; 9.37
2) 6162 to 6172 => 0.090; 9.07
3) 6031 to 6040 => 0.025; 9.61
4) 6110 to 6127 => 0.080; 9.14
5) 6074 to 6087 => 0.104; 8.94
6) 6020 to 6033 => 0.066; 9.25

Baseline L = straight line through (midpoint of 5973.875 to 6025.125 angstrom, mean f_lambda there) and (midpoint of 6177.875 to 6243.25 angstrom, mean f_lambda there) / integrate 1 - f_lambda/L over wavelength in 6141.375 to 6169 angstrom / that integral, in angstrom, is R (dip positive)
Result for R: 1.8 angstrom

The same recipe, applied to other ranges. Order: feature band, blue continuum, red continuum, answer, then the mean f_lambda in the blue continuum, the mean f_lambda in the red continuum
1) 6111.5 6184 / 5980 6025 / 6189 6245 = 1.9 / 9.73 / 9.87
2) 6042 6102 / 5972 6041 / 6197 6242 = 1.4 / 9.7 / 10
